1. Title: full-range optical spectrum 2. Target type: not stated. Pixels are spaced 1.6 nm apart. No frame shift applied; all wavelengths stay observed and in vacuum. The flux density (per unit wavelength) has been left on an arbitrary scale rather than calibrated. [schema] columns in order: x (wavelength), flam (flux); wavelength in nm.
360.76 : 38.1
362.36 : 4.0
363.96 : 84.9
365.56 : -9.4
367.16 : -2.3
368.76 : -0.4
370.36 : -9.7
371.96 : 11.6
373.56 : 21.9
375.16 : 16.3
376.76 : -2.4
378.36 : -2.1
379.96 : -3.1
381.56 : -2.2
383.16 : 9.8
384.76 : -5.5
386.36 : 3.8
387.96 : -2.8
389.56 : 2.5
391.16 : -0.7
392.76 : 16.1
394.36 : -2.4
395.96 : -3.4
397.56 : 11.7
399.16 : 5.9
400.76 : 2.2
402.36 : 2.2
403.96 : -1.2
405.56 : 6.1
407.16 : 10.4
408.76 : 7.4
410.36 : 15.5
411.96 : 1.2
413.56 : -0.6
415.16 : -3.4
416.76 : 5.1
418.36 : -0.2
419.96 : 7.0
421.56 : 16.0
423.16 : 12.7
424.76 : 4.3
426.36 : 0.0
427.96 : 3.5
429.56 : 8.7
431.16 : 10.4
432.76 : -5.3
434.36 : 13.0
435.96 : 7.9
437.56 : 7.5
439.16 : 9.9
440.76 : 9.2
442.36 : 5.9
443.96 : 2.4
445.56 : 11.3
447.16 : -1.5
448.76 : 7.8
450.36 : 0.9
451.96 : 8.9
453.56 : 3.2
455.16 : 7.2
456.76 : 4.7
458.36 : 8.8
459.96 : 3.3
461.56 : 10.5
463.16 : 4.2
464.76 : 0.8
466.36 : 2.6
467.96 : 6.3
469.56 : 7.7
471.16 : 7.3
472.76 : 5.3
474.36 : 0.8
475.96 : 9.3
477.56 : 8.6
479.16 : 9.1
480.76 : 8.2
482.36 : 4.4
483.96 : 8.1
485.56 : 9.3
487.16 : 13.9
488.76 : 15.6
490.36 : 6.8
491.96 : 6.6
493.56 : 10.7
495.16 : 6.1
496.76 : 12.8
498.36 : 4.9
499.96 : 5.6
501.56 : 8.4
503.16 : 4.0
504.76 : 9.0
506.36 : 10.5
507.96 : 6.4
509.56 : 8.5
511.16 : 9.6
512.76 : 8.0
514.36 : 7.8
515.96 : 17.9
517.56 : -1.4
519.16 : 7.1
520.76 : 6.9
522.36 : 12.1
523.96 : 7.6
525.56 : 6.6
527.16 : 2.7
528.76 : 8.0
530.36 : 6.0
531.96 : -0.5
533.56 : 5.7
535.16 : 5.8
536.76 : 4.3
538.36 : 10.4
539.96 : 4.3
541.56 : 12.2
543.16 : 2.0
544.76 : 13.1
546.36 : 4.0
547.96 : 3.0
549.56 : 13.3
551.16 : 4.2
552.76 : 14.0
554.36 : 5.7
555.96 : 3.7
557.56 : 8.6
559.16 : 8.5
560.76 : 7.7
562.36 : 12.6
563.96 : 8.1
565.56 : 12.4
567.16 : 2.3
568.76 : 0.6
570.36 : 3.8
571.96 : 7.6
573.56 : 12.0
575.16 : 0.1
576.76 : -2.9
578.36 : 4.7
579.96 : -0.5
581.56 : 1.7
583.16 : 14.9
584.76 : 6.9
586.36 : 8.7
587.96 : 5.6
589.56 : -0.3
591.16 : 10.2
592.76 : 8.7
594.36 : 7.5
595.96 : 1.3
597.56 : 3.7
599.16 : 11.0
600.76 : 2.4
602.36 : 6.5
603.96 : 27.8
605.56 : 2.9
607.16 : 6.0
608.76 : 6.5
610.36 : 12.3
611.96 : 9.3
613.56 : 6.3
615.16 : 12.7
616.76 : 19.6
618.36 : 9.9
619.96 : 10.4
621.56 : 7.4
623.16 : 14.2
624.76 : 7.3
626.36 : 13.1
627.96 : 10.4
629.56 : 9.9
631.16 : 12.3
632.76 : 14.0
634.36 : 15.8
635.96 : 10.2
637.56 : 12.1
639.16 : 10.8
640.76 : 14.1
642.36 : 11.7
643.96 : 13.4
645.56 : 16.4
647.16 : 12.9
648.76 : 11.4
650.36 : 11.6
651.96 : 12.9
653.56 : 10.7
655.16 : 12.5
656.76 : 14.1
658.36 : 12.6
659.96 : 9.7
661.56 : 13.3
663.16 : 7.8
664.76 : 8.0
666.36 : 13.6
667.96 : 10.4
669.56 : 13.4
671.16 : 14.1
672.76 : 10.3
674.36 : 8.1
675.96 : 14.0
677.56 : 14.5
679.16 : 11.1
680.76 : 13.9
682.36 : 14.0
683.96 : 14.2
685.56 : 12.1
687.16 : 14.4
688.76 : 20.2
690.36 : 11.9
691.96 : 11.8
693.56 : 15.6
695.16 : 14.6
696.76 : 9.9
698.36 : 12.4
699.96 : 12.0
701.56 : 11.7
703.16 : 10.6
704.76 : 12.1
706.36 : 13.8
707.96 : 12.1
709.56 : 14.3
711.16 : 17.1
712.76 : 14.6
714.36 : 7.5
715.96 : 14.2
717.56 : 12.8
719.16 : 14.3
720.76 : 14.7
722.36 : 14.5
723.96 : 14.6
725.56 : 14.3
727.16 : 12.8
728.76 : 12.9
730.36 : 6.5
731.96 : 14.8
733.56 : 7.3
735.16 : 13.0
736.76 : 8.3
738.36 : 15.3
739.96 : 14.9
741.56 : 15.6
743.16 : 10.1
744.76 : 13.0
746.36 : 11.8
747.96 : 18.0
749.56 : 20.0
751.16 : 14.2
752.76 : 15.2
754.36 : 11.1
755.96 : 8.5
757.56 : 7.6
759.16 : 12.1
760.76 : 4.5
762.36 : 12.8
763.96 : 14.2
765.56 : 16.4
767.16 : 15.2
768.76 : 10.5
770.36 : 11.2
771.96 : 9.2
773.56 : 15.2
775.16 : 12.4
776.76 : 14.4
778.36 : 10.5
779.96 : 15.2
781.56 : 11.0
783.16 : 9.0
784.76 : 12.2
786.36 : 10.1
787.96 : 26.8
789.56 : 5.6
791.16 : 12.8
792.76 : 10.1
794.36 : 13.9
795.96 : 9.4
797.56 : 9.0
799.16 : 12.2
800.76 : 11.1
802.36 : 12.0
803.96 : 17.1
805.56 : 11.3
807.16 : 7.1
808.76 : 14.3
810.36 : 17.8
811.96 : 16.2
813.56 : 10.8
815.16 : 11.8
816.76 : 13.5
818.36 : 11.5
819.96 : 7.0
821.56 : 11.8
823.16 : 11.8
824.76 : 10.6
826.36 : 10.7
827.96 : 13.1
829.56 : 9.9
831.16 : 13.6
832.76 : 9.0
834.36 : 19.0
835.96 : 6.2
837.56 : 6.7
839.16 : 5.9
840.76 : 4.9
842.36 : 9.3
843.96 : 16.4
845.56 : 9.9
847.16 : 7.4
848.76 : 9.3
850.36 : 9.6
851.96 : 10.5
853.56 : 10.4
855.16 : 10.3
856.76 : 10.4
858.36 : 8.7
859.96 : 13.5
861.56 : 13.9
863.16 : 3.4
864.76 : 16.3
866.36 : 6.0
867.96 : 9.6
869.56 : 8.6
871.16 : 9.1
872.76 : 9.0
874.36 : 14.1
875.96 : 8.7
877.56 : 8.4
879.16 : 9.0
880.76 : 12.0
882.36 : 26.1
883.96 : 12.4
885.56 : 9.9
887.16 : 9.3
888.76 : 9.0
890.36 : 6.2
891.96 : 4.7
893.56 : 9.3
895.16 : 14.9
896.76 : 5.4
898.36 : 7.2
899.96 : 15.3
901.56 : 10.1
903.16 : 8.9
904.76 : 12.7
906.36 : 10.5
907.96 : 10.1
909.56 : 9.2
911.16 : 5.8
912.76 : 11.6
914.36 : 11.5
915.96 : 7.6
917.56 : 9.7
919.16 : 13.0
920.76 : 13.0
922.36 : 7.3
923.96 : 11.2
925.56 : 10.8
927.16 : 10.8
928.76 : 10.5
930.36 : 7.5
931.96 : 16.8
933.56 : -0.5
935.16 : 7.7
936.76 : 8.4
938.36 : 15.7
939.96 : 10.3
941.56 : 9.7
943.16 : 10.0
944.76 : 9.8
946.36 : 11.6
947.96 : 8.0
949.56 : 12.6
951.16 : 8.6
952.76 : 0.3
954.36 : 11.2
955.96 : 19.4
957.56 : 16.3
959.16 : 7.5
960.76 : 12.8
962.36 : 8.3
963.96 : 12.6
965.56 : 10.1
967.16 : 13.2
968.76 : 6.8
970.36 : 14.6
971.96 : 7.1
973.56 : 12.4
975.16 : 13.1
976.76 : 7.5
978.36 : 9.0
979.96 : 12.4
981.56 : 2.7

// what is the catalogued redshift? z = 0.62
